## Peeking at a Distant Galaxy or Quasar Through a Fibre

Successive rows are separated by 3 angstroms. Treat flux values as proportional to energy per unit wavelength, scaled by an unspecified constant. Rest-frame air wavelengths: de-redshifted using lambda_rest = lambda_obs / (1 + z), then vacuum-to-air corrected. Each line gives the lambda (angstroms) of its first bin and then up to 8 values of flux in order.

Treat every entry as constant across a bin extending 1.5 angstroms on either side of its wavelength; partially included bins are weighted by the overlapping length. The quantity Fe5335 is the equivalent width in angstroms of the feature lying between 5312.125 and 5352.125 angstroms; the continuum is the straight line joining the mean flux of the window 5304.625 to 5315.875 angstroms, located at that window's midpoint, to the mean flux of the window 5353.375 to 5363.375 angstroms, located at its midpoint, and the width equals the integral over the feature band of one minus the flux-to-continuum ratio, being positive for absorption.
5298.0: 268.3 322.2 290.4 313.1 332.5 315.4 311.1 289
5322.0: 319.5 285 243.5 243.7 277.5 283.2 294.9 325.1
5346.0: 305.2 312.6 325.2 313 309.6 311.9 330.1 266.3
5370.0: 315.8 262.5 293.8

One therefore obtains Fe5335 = 2.7 angstroms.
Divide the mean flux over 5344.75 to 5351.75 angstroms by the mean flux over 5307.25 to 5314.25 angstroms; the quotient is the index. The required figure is 1.0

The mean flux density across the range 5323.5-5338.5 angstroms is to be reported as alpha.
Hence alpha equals 267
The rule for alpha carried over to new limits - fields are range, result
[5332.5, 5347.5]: 297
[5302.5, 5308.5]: 302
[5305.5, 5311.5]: 323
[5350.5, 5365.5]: 318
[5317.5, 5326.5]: 298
